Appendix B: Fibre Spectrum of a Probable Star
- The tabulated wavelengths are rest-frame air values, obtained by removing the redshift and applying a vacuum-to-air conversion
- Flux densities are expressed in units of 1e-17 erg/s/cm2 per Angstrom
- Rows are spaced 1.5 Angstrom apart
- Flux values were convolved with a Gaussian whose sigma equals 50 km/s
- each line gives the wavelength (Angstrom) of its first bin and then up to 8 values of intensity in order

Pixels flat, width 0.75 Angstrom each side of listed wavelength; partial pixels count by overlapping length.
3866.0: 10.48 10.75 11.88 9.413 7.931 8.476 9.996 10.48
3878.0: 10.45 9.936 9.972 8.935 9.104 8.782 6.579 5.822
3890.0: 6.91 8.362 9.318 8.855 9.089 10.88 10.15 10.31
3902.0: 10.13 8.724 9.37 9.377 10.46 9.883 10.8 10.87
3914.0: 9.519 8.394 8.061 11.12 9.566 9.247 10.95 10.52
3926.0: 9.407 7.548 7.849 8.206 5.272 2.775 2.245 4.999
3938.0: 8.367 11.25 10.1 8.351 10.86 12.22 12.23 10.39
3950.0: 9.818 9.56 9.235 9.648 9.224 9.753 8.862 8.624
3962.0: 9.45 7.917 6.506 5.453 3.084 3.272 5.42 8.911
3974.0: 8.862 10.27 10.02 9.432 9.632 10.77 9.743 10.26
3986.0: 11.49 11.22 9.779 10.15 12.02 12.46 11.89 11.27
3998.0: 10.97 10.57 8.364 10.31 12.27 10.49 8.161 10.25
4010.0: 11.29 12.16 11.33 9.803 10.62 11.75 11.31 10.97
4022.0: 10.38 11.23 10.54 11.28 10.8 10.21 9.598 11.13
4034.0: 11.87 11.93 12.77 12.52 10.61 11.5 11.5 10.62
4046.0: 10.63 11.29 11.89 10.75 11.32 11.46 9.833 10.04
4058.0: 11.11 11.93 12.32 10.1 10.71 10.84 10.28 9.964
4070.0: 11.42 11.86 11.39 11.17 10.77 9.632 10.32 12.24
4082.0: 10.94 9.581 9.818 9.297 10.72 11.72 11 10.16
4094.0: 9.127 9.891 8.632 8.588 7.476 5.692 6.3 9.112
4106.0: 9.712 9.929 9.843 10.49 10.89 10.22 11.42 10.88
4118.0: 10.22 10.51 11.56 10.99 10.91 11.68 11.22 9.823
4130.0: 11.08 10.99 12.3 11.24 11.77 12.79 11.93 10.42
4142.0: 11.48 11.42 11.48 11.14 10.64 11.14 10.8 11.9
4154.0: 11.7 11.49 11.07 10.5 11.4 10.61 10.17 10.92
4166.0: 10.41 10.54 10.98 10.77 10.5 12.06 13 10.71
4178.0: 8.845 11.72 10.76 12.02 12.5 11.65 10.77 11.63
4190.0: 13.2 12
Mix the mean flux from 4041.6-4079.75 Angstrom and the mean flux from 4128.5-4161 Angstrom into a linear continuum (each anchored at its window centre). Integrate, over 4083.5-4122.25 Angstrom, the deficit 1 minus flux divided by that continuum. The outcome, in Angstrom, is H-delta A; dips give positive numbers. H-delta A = 4.8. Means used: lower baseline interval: 10.9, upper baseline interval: 11.3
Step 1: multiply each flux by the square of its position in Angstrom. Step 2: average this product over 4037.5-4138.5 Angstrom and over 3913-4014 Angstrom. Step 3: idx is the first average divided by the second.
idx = 1.22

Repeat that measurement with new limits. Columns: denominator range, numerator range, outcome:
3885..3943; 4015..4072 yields 1.36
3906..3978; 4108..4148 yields 1.41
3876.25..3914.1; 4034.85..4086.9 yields 1.28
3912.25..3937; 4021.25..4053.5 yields 1.48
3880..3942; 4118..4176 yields 1.44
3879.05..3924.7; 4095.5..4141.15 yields 1.23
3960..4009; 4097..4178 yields 1.23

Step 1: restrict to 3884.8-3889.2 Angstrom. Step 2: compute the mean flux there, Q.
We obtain 7.06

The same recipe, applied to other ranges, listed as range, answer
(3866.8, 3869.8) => 11.3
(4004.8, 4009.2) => 9.62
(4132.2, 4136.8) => 11.8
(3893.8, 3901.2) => 9.86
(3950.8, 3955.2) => 9.48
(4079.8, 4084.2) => 10.9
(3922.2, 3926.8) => 10.3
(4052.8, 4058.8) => 10.6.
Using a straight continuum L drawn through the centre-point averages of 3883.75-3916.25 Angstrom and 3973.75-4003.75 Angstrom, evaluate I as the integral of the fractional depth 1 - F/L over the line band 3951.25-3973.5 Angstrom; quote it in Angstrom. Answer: 5.4 Angstrom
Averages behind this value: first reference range 9.17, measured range 7.63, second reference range 10.5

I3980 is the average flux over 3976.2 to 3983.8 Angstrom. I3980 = 9.92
